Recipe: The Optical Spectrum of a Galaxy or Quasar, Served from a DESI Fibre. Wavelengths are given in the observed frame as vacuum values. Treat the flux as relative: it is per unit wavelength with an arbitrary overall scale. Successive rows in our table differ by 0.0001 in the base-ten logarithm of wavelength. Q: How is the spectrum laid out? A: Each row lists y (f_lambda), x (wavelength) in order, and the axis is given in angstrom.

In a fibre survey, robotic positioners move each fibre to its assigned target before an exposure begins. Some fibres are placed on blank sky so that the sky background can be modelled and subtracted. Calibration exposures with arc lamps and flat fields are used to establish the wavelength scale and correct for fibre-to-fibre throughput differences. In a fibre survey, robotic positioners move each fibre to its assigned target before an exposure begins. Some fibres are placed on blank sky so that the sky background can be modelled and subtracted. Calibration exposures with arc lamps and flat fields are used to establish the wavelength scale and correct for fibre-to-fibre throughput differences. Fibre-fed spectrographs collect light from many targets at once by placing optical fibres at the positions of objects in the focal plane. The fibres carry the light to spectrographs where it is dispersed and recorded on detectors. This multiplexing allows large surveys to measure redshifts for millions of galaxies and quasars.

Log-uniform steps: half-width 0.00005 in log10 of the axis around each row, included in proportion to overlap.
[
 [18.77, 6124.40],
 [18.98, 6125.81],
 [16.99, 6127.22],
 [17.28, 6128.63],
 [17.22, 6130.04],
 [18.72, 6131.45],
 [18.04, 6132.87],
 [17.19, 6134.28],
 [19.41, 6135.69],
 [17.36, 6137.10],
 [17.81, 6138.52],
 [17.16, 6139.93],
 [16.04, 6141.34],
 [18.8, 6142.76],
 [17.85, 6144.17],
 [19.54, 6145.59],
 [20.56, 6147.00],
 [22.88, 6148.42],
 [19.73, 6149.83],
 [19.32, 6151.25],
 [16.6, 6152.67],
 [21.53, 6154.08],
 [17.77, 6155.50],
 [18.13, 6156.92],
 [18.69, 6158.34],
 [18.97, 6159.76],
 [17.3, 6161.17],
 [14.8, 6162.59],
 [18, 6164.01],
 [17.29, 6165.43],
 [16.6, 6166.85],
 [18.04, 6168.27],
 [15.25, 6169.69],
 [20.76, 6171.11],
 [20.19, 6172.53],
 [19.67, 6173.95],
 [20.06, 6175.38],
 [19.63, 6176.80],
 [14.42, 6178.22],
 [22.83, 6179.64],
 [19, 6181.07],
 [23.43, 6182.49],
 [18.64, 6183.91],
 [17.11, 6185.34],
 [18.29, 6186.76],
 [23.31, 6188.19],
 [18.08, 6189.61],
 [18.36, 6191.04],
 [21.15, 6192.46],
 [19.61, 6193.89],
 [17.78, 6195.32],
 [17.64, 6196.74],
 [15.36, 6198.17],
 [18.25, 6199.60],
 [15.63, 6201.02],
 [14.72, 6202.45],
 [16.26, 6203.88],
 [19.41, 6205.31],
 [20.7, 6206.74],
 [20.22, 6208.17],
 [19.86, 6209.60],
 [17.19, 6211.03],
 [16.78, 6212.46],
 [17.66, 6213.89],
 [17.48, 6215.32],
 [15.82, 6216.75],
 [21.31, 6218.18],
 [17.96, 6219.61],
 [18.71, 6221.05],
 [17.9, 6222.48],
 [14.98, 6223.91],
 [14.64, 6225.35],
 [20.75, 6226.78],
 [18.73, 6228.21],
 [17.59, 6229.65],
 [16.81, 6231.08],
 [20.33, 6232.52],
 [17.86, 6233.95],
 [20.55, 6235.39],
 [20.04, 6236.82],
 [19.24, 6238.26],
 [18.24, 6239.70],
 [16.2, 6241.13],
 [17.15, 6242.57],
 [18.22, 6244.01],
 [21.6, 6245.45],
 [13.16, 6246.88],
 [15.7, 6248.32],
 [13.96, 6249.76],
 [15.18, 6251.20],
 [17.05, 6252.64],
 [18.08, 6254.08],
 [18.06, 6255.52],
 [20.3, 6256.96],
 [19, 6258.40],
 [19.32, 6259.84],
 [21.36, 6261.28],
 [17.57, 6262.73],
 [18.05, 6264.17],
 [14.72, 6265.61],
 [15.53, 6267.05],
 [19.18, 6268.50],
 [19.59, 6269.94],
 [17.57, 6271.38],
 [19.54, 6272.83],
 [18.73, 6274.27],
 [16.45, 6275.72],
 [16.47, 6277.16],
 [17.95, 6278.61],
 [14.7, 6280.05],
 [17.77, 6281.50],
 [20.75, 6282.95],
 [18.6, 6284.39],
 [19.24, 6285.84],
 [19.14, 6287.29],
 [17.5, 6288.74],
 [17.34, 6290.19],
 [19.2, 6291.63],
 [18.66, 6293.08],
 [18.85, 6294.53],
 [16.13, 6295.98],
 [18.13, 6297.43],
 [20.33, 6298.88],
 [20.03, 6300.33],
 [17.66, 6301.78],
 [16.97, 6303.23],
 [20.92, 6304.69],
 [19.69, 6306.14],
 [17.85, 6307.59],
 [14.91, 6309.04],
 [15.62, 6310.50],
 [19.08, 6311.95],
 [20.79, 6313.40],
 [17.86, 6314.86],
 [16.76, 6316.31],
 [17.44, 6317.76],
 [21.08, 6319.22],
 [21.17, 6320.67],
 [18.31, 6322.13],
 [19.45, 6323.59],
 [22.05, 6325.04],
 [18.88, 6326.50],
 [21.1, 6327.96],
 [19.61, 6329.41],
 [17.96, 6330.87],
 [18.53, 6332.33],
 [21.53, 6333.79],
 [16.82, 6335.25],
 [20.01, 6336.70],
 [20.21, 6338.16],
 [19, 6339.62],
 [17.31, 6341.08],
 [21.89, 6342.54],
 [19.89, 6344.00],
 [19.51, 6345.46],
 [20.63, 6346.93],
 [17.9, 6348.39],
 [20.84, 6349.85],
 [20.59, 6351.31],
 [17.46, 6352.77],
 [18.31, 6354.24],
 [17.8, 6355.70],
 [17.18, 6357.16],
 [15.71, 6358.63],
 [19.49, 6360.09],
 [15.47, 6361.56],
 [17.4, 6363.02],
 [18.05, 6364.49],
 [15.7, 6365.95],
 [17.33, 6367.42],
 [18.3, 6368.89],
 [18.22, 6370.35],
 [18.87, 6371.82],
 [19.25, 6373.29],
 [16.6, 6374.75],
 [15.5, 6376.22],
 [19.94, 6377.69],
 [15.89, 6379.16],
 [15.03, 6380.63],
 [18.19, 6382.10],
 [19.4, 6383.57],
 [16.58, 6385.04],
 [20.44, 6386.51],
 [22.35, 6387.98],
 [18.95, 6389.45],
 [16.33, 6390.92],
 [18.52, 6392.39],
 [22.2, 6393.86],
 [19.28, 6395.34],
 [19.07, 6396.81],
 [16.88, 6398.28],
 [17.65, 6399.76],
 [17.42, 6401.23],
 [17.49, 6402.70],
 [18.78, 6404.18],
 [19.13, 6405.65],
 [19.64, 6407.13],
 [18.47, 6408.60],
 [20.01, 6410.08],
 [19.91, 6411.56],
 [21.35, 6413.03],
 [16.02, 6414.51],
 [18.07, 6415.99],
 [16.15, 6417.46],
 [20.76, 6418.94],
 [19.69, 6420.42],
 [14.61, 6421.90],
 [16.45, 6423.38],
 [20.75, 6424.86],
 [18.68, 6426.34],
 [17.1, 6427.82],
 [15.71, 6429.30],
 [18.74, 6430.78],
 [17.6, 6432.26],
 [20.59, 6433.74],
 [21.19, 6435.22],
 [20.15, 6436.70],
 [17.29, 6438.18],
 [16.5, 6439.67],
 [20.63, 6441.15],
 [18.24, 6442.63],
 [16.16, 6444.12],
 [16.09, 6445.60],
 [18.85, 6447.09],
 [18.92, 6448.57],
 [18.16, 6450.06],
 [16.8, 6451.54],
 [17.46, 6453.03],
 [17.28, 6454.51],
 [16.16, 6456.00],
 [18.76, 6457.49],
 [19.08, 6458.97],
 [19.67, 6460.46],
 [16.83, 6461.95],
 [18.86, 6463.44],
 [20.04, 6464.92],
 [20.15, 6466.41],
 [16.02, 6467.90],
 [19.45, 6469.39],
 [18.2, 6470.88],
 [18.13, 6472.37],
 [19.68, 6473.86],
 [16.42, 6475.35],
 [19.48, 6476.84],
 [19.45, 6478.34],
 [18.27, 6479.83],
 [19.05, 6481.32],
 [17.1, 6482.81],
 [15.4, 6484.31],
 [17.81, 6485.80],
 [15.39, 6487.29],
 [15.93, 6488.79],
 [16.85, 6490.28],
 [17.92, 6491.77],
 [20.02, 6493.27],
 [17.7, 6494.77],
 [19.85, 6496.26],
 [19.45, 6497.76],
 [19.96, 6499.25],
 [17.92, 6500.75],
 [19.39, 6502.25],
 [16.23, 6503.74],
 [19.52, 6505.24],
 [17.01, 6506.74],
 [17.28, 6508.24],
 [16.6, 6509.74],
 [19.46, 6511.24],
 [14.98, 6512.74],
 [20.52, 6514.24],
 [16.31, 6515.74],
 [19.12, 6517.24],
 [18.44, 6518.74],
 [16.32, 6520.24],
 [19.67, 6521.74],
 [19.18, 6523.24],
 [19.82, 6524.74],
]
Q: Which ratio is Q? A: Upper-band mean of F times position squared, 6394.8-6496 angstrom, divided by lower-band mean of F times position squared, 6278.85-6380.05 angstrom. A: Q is 1.0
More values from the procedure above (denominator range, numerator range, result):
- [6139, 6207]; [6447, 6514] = 1.07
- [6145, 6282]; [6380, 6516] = 1.08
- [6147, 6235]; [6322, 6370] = 1.07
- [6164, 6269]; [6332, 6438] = 1.07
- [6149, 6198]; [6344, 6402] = 1.04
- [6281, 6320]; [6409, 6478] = 1.04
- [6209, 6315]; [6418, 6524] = 1.08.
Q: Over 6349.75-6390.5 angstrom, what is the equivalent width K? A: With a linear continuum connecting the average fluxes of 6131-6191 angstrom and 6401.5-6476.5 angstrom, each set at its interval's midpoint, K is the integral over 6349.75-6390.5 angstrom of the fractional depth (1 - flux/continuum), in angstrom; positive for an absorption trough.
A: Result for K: 1.0 angstrom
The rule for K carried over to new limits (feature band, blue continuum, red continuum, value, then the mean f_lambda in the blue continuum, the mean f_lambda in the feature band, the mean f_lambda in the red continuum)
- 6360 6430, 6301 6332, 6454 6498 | 1.1 angstrom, 18.8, 18.2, 18.1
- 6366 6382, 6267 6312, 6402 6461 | 0.7 angstrom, 18.1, 17.4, 18.3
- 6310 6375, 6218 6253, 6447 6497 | -3.2 angstrom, 17.7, 18.8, 18.1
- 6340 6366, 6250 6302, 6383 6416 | 0.2 angstrom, 18.1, 18.5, 18.9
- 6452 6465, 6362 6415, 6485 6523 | 0.0 angstrom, 18.3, 18.1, 18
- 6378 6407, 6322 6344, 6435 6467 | 0.7 angstrom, 19.6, 18.4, 18.3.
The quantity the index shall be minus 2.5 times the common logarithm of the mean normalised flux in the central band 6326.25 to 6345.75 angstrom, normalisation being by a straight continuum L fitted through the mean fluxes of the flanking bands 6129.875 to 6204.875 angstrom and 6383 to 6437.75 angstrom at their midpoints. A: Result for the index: -0.05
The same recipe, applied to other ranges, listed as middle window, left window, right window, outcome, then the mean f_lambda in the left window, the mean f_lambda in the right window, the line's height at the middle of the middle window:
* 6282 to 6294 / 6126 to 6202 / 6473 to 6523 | -0.028 mag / 18.5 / 18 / 18.3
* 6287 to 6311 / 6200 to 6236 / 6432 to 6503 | -0.006 mag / 18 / 18.3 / 18.1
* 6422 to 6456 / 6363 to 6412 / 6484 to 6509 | 0.005 mag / 18.3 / 17.9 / 18.1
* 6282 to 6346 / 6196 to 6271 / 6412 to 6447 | -0.056 mag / 17.8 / 18.2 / 18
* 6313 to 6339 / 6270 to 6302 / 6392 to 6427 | -0.059 mag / 18.3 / 18.6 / 18.4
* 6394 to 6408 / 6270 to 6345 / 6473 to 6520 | -0.010 mag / 18.7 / 18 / 18.4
